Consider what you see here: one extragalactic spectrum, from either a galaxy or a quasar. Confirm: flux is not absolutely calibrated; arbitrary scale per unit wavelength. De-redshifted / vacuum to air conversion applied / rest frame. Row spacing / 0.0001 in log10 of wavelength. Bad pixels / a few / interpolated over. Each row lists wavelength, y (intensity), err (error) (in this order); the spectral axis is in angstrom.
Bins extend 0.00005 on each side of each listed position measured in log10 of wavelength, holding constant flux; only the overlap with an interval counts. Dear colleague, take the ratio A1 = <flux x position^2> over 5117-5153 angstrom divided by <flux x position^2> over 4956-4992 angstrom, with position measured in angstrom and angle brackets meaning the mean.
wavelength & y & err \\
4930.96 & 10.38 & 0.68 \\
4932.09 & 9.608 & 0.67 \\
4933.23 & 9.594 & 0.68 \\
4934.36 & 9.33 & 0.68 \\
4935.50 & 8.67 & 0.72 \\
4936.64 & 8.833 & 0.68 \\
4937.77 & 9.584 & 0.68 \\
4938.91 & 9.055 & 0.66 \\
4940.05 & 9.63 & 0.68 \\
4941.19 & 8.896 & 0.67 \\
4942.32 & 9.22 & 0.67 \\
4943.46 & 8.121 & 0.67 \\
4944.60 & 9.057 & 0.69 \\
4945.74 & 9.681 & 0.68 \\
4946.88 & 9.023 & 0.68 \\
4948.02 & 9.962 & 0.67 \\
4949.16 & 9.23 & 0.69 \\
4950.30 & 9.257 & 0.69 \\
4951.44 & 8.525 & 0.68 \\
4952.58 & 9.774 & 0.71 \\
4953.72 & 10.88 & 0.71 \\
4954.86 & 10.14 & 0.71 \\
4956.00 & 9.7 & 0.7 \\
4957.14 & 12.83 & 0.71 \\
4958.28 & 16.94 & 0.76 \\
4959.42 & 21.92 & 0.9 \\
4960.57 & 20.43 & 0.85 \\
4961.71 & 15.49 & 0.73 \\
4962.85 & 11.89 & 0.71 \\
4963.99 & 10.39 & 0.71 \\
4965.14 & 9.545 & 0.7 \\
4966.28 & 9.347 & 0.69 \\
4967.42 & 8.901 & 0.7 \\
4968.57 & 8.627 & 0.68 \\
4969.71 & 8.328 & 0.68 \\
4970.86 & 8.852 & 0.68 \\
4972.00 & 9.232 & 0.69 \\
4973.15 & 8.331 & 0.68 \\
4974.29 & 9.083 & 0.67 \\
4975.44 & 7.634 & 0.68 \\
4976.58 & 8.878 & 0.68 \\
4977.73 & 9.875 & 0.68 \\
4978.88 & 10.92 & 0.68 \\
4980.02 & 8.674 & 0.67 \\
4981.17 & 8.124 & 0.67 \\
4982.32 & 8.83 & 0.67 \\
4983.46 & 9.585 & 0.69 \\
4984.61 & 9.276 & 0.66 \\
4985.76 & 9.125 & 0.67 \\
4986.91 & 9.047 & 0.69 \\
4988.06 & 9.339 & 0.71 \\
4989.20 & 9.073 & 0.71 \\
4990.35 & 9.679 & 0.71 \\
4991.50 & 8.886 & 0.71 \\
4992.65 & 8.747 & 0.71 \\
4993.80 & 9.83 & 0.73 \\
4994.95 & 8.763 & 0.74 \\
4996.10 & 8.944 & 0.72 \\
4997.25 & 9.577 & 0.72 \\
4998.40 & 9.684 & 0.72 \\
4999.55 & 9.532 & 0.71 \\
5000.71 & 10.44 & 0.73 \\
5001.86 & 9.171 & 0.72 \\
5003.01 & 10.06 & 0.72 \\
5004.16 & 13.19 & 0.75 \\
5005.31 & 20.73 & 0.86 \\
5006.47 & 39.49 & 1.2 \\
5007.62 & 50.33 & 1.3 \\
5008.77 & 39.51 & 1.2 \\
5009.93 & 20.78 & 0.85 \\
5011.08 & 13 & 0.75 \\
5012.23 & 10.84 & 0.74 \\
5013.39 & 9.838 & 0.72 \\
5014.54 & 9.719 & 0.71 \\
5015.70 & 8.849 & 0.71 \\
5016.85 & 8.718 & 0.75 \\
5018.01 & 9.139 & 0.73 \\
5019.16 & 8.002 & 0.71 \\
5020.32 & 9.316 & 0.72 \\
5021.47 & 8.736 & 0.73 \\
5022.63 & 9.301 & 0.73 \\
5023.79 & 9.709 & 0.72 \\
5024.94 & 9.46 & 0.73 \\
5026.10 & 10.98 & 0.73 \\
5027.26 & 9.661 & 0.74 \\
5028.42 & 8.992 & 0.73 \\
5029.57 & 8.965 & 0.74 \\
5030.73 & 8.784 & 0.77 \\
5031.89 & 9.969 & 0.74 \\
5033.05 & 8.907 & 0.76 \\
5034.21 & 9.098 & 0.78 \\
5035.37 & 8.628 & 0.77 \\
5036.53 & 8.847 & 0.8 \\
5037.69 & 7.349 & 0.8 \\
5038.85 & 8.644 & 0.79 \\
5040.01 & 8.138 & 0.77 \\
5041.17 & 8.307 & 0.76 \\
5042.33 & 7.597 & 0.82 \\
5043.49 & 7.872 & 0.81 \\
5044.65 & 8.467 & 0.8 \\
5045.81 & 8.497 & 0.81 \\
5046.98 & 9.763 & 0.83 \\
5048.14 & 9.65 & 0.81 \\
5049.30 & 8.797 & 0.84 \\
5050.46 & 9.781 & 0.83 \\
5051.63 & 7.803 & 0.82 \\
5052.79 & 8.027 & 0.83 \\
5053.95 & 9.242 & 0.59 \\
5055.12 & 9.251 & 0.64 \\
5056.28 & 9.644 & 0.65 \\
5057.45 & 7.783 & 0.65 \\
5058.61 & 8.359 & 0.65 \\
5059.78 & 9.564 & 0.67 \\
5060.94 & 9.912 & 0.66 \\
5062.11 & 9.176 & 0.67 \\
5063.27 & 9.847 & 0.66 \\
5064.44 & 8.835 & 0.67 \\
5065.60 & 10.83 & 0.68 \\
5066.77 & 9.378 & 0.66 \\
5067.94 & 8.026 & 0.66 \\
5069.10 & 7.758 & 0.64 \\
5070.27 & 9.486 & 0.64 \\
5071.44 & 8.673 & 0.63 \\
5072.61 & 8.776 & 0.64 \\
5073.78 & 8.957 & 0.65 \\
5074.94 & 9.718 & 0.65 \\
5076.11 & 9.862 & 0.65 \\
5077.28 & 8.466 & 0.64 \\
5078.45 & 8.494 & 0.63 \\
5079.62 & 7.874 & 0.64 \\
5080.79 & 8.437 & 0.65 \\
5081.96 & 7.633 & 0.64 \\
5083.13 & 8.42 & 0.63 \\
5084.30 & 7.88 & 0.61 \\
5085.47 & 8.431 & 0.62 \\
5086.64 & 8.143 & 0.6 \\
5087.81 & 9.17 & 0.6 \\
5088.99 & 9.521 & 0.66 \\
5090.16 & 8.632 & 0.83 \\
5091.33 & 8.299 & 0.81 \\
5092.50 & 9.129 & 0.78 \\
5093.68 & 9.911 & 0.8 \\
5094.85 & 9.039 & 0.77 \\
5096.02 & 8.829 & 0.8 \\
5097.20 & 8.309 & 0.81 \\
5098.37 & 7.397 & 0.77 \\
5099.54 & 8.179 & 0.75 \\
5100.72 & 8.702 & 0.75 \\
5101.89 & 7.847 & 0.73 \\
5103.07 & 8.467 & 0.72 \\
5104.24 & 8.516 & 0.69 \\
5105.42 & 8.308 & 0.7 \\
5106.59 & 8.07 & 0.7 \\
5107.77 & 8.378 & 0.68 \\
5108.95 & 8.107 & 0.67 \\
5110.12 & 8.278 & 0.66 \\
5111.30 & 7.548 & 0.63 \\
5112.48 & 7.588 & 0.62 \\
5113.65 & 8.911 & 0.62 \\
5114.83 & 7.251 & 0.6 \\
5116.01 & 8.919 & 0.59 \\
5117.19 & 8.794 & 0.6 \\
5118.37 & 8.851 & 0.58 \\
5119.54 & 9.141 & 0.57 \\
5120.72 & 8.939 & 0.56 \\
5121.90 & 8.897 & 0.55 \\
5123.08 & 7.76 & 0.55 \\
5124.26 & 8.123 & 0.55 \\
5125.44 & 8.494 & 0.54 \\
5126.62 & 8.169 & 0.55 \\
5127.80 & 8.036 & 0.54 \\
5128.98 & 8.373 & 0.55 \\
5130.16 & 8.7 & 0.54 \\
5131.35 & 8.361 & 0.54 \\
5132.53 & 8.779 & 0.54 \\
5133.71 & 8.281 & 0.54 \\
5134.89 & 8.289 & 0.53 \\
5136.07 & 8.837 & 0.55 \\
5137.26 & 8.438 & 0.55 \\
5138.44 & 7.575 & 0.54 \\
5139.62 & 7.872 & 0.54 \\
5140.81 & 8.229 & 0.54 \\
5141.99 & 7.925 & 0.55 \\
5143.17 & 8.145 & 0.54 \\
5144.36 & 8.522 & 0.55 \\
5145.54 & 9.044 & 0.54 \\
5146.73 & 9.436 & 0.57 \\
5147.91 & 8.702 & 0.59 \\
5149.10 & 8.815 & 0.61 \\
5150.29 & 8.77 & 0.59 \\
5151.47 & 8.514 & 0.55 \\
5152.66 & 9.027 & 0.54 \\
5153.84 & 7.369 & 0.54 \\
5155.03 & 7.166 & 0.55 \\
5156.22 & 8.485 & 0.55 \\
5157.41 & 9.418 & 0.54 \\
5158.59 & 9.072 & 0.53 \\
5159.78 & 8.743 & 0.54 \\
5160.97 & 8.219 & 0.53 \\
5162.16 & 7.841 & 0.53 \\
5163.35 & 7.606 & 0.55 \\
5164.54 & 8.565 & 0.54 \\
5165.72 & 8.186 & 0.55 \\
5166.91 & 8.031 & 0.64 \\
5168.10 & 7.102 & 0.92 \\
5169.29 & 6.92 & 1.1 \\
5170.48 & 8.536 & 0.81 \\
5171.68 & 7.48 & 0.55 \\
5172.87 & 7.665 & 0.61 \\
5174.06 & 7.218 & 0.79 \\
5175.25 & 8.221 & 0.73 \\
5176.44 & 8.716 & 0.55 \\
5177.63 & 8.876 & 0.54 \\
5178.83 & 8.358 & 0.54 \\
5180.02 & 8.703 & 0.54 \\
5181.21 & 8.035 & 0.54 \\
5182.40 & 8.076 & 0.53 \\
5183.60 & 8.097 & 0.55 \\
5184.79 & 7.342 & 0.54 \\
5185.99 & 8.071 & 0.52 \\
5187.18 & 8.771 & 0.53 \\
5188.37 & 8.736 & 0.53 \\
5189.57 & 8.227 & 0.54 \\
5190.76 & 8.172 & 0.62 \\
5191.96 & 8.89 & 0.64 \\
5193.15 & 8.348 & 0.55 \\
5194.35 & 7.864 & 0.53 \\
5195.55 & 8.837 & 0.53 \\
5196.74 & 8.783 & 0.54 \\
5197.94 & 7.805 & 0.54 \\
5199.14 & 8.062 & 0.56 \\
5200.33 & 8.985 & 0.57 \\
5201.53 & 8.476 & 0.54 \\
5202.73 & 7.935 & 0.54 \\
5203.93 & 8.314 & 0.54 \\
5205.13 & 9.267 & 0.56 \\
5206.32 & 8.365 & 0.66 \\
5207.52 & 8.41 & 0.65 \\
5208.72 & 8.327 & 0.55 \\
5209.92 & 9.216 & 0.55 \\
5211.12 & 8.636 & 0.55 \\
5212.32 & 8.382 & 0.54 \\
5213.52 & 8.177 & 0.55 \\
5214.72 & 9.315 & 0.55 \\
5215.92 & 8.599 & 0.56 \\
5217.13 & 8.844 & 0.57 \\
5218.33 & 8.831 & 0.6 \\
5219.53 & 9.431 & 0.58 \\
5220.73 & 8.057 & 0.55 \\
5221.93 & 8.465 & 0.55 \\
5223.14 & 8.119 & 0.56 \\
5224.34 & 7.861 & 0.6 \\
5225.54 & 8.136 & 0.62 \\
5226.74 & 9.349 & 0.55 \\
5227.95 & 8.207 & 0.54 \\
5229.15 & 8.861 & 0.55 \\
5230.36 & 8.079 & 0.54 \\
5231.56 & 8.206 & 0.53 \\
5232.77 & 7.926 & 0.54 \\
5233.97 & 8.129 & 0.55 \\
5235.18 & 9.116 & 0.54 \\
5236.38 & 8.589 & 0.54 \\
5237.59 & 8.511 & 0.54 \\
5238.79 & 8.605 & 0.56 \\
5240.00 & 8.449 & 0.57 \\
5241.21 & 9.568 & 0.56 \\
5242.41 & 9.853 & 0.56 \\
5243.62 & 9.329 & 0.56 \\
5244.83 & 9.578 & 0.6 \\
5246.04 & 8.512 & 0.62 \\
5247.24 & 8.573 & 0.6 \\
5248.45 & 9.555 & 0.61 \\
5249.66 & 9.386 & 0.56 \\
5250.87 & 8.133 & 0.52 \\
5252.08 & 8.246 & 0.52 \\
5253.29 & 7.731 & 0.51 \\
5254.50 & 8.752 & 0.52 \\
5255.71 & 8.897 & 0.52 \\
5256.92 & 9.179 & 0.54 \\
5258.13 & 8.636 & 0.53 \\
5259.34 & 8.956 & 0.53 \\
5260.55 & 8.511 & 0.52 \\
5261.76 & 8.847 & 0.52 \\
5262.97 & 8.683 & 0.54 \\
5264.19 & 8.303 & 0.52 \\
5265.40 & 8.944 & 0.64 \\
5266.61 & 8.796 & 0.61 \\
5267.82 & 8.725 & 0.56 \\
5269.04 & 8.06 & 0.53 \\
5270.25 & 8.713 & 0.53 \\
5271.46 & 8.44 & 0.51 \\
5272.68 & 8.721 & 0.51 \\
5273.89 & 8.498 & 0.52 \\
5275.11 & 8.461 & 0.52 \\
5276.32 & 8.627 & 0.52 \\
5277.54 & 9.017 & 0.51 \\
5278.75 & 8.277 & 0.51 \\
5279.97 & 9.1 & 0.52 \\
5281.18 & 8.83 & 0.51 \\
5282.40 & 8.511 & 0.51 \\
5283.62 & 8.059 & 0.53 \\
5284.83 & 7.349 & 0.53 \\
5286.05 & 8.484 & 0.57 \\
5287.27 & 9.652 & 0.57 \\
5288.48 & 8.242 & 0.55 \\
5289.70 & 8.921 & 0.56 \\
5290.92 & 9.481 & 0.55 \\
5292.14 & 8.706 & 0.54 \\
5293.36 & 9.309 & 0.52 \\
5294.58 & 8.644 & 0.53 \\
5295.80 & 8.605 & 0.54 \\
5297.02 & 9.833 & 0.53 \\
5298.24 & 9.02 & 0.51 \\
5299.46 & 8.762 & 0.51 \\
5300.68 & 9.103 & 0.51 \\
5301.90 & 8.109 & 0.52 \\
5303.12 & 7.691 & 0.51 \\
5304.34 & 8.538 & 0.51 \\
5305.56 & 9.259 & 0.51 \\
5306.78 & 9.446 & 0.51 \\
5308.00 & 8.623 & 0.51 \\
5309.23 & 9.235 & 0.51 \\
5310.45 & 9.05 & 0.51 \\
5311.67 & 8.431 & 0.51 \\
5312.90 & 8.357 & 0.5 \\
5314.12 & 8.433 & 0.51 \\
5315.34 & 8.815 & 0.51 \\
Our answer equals 0.86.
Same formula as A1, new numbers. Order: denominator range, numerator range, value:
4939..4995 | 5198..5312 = 0.96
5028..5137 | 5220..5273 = 1.07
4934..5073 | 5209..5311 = 0.91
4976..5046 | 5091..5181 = 0.77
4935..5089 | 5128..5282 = 0.88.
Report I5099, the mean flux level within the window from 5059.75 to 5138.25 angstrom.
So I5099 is 8.6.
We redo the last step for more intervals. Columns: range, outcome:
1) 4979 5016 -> 13.5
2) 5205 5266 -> 8.68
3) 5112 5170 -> 8.35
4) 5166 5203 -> 8.17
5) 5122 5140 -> 8.29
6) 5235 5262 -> 8.85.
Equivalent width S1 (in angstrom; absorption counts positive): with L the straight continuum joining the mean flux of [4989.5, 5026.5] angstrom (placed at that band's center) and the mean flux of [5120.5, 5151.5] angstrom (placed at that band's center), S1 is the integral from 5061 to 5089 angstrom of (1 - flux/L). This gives 5.2 angstrom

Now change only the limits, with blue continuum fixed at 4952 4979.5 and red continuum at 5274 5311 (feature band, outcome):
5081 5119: 6.5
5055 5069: 1.7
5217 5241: 1.9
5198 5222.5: 2.0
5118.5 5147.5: 4.4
